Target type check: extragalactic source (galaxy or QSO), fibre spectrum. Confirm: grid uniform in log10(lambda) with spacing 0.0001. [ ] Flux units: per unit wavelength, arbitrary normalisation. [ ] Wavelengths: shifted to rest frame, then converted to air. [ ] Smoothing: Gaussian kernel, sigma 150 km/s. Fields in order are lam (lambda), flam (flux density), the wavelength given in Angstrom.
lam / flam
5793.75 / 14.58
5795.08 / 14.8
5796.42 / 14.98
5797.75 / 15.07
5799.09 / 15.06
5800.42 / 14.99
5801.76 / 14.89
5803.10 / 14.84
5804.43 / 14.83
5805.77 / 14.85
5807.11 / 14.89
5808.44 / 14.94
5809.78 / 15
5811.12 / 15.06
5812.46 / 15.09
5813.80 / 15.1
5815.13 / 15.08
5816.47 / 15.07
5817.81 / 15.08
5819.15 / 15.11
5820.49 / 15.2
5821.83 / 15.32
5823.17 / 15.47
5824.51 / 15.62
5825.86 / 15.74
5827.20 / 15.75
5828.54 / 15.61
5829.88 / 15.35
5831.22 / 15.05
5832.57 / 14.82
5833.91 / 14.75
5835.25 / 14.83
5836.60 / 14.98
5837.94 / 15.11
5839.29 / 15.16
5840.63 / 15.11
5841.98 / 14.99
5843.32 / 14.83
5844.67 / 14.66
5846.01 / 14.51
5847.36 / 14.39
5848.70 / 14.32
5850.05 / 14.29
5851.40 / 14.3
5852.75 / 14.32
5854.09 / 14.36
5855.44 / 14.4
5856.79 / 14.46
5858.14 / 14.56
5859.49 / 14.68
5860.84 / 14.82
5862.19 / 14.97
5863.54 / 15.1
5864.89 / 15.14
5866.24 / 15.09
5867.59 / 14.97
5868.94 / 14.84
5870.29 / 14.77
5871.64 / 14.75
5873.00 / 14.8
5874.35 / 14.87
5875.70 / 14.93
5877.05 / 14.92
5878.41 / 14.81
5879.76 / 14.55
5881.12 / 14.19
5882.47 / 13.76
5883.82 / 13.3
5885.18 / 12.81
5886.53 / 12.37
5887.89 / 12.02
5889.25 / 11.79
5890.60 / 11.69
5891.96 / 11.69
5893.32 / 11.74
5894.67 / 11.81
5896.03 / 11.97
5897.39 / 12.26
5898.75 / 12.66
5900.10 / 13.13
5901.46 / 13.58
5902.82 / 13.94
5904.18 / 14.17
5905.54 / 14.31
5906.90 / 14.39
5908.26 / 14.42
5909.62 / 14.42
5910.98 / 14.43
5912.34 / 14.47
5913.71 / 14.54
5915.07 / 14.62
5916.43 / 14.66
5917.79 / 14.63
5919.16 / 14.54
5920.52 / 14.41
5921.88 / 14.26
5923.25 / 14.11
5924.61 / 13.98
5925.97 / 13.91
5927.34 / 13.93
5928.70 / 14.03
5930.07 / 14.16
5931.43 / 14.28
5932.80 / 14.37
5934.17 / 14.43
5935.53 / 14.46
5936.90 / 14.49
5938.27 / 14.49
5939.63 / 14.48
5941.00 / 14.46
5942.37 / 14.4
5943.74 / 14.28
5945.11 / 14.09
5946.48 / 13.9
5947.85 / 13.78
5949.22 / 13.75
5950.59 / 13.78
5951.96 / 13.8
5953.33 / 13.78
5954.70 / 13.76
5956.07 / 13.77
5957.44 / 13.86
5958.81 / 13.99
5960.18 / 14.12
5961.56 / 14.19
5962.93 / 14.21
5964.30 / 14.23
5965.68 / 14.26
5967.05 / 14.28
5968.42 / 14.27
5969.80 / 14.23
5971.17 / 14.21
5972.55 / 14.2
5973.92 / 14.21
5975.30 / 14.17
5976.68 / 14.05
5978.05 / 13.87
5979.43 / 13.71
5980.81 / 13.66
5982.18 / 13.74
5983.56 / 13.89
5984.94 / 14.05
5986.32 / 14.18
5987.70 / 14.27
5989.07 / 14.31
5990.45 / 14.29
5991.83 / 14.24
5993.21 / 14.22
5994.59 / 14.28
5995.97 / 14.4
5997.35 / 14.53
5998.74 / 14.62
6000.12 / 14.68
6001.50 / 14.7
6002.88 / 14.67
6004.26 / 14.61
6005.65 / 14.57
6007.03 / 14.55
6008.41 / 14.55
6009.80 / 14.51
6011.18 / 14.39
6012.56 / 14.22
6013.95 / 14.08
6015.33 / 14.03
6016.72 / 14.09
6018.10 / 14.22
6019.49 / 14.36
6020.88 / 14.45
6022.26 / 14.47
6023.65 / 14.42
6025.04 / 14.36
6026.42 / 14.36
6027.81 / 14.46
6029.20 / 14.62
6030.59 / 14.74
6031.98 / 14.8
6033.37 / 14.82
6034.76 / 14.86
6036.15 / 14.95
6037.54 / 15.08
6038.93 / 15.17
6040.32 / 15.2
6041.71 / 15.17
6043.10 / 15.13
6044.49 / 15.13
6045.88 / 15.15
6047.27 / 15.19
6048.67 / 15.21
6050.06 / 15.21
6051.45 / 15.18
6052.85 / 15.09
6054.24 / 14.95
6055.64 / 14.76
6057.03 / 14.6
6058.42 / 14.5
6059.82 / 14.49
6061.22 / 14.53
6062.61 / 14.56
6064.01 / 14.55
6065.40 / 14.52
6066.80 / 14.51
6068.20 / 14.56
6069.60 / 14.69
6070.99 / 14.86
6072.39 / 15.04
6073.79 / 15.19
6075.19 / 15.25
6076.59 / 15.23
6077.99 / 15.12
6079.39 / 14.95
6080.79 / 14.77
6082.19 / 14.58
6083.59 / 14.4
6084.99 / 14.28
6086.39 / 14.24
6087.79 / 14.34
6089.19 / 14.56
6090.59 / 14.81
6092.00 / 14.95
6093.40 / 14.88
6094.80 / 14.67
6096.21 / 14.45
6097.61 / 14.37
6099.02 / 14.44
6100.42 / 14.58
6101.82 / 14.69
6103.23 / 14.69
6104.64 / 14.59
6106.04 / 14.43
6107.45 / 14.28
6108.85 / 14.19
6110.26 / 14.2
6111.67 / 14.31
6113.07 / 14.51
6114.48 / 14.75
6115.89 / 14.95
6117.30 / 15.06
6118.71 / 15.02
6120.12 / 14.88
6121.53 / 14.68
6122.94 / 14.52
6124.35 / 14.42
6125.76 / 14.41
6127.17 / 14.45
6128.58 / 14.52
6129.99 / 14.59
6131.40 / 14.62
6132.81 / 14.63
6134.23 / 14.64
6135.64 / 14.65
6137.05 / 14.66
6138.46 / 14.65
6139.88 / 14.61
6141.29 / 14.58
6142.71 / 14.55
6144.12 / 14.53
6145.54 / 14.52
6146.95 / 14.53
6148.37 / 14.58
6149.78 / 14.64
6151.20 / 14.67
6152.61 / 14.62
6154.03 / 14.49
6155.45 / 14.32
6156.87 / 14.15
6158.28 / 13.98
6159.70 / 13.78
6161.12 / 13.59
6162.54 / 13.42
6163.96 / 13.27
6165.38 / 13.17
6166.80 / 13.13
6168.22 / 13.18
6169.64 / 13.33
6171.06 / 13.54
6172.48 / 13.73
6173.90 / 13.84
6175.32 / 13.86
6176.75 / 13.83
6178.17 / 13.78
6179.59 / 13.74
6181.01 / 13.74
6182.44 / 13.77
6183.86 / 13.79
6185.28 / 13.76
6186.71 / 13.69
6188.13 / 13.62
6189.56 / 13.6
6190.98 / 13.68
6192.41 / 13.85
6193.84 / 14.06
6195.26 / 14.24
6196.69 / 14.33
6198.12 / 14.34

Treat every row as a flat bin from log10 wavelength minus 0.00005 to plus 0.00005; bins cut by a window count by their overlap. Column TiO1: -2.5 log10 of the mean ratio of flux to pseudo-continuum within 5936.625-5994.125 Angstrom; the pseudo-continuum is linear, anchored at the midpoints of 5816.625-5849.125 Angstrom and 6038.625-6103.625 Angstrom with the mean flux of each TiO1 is 0.06 mag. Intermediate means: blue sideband 15.1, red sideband 14.8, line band 14.1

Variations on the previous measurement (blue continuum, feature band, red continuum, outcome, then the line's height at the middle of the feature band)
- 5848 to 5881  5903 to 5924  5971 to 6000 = 0.005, 14.5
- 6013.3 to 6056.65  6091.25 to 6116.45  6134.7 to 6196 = -0.014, 14.4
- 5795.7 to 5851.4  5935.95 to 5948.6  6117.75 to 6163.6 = 0.041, 14.8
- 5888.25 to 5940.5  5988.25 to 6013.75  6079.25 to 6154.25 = -0.026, 14.1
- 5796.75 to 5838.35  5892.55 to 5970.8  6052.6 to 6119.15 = 0.070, 14.9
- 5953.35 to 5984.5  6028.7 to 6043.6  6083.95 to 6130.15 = -0.049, 14.3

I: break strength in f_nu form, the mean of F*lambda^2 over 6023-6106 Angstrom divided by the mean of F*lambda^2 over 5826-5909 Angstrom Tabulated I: 1.11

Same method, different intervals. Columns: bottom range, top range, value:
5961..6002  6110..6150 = 1.08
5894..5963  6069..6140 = 1.11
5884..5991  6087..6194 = 1.10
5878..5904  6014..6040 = 1.19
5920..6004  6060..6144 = 1.08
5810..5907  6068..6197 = 1.09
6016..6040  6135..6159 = 1.03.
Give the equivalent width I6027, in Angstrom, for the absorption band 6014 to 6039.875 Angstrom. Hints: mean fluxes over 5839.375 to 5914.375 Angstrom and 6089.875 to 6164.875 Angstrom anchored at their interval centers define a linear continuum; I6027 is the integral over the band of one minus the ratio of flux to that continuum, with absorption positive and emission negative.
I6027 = -0.5 Angstrom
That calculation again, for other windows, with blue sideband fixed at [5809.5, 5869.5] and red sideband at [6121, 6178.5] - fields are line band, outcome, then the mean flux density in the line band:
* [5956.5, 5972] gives 0.5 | 14.2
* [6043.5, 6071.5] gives -0.8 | 14.8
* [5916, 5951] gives 1.1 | 14.2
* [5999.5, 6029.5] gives 0.2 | 14.4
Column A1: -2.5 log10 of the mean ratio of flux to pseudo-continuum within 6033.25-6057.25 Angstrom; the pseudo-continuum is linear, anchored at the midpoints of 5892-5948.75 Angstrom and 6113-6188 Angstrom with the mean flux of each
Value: -0.07 mag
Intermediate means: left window 14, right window 14.2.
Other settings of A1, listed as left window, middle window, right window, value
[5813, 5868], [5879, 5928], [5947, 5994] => 0.07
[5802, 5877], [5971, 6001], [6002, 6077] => 0.05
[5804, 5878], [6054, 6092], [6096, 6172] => -0.02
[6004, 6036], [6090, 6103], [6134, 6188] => -0.03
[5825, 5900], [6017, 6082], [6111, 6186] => -0.04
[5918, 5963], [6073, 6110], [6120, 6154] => -0.01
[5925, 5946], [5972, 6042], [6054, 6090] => 0.01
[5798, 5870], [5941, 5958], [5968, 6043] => 0.05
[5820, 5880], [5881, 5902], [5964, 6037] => 0.18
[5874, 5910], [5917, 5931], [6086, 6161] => -0.06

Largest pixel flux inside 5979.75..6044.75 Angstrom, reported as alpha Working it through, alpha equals 15.2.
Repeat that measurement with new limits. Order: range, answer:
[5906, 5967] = 14.66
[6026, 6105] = 15.25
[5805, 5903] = 15.75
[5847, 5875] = 15.14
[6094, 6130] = 15.06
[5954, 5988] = 14.28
